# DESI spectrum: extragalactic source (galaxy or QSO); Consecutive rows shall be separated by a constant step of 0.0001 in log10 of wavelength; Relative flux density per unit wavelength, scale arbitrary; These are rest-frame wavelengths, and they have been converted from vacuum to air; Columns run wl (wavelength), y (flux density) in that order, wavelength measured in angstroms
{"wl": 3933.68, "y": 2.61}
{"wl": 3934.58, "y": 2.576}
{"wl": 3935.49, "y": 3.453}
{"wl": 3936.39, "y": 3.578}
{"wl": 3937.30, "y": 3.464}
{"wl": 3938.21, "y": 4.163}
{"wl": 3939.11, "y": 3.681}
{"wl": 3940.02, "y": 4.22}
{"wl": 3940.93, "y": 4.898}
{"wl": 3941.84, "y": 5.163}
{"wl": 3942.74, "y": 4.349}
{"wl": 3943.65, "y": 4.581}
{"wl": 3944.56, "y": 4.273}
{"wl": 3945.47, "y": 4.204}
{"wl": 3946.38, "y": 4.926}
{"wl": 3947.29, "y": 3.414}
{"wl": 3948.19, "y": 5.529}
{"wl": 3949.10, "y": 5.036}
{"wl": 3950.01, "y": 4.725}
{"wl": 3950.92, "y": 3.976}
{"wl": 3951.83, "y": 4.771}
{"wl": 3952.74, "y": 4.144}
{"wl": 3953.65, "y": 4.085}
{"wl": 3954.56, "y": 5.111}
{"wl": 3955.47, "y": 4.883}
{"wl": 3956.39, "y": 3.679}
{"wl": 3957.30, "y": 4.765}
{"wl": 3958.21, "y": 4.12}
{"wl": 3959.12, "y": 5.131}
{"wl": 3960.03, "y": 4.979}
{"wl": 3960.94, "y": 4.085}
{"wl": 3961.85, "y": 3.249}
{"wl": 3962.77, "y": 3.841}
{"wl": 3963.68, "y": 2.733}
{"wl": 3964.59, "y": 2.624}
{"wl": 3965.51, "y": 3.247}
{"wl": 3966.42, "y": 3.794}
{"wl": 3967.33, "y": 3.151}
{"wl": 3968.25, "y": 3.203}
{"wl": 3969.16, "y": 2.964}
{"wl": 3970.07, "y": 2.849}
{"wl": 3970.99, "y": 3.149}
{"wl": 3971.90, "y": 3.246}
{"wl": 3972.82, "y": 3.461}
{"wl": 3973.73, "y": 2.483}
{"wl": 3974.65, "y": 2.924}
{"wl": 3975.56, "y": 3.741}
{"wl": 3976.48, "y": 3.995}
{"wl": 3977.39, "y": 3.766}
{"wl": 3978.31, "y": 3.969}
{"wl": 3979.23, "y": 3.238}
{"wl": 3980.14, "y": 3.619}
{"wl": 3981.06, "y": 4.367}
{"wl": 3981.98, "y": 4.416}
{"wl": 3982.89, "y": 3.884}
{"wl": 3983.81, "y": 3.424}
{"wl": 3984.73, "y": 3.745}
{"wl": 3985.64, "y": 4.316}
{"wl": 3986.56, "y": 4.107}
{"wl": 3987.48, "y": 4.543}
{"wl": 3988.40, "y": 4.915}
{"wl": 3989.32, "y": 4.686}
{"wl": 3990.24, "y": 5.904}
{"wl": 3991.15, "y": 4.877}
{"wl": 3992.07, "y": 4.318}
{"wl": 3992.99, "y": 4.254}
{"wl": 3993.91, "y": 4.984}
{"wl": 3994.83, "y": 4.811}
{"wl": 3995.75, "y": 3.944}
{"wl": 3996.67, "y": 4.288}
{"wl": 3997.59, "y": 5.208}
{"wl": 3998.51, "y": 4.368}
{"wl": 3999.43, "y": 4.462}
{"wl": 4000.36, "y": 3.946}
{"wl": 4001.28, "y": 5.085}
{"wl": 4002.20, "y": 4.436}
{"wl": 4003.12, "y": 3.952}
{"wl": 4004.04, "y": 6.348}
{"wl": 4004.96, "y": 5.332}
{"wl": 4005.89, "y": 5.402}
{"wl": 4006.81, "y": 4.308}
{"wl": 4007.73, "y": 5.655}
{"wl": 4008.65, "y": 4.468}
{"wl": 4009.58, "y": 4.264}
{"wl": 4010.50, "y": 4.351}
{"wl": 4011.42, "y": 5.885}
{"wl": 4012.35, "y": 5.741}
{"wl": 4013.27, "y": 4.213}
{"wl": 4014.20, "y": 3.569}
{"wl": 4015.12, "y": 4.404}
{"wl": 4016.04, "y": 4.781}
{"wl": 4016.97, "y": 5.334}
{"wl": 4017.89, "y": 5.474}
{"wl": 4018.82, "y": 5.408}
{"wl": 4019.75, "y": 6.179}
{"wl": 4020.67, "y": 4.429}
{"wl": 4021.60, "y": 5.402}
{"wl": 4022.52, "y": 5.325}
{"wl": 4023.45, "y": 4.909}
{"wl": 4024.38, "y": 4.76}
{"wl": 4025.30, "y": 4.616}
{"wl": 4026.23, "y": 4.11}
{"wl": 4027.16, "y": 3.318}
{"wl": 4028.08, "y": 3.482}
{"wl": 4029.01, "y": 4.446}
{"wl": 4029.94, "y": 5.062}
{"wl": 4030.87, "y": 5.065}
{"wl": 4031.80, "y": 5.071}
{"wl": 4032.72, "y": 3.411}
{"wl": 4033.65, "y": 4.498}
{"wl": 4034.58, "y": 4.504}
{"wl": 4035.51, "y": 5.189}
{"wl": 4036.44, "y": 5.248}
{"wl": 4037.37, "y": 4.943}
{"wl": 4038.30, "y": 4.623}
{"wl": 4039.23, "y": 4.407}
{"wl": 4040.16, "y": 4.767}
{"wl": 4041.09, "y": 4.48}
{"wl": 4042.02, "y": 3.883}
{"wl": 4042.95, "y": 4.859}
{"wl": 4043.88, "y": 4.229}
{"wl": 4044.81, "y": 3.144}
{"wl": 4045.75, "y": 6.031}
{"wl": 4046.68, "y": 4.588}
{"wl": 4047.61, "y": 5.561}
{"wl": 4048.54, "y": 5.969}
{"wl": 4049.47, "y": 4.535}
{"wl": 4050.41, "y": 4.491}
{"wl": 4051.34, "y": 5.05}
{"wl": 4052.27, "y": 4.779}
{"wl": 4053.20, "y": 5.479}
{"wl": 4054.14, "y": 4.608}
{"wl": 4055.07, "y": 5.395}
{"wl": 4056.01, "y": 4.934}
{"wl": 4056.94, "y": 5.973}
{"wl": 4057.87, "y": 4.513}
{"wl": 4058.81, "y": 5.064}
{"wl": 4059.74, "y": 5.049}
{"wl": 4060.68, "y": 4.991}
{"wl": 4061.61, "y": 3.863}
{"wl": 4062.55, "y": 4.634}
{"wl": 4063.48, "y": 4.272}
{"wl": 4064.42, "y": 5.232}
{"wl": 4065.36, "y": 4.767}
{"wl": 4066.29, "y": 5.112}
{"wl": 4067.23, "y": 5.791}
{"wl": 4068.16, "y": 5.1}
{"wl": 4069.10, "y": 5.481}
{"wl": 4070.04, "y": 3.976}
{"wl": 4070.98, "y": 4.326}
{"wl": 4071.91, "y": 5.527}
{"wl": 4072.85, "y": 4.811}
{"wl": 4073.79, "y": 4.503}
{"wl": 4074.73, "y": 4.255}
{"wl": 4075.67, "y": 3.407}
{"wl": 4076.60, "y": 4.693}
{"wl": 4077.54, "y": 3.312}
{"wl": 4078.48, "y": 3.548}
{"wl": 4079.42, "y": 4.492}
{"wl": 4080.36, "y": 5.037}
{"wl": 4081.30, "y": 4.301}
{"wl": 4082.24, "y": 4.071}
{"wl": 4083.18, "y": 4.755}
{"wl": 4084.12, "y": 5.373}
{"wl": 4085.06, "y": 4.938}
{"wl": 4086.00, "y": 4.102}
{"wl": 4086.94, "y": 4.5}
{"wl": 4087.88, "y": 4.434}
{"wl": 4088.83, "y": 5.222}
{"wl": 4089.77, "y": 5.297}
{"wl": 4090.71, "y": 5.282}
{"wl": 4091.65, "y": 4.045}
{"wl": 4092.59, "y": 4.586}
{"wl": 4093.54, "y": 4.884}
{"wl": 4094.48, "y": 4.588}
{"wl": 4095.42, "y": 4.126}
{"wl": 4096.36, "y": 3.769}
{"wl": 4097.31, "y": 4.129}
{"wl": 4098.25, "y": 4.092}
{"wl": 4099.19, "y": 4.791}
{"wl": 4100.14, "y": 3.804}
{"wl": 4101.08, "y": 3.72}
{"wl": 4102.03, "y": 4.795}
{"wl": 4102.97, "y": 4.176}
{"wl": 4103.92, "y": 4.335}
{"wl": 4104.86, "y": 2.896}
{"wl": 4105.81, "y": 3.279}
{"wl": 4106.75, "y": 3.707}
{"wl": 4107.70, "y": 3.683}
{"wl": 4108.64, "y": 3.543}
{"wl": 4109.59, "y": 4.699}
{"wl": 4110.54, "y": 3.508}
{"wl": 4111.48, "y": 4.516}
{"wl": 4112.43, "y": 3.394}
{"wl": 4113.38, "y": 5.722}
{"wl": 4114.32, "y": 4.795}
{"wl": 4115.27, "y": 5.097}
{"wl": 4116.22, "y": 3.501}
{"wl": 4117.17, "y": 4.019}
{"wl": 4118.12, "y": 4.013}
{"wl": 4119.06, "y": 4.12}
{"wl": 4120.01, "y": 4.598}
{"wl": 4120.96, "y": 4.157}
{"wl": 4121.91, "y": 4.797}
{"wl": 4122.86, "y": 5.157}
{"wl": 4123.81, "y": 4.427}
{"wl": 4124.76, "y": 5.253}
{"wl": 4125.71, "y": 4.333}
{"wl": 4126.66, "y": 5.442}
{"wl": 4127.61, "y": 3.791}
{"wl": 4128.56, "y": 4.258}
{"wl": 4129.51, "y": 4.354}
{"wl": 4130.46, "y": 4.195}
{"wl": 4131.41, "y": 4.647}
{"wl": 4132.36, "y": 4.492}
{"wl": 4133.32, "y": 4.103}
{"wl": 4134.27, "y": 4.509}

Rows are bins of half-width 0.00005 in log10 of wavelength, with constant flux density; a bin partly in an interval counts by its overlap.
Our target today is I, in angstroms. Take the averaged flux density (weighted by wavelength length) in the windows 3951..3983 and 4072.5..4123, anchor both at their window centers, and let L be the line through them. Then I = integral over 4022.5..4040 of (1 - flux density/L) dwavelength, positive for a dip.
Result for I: -2.3 angstroms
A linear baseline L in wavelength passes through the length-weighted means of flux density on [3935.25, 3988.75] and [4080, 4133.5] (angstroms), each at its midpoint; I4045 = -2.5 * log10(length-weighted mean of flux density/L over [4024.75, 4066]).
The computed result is -0.12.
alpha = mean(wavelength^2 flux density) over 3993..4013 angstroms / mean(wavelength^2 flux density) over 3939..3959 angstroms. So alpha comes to 1.10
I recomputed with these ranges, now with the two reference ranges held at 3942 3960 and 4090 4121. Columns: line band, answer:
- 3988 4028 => -3.4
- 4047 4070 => -3.7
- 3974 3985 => 1.8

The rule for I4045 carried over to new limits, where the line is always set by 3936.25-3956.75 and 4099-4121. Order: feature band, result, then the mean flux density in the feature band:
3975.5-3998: 0.006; 4.3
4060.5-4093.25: -0.113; 4.63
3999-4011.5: -0.125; 4.82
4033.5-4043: -0.106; 4.67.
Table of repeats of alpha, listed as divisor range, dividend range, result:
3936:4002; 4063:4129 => 1.15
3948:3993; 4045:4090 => 1.26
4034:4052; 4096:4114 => 0.87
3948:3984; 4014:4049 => 1.27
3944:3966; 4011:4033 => 1.17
